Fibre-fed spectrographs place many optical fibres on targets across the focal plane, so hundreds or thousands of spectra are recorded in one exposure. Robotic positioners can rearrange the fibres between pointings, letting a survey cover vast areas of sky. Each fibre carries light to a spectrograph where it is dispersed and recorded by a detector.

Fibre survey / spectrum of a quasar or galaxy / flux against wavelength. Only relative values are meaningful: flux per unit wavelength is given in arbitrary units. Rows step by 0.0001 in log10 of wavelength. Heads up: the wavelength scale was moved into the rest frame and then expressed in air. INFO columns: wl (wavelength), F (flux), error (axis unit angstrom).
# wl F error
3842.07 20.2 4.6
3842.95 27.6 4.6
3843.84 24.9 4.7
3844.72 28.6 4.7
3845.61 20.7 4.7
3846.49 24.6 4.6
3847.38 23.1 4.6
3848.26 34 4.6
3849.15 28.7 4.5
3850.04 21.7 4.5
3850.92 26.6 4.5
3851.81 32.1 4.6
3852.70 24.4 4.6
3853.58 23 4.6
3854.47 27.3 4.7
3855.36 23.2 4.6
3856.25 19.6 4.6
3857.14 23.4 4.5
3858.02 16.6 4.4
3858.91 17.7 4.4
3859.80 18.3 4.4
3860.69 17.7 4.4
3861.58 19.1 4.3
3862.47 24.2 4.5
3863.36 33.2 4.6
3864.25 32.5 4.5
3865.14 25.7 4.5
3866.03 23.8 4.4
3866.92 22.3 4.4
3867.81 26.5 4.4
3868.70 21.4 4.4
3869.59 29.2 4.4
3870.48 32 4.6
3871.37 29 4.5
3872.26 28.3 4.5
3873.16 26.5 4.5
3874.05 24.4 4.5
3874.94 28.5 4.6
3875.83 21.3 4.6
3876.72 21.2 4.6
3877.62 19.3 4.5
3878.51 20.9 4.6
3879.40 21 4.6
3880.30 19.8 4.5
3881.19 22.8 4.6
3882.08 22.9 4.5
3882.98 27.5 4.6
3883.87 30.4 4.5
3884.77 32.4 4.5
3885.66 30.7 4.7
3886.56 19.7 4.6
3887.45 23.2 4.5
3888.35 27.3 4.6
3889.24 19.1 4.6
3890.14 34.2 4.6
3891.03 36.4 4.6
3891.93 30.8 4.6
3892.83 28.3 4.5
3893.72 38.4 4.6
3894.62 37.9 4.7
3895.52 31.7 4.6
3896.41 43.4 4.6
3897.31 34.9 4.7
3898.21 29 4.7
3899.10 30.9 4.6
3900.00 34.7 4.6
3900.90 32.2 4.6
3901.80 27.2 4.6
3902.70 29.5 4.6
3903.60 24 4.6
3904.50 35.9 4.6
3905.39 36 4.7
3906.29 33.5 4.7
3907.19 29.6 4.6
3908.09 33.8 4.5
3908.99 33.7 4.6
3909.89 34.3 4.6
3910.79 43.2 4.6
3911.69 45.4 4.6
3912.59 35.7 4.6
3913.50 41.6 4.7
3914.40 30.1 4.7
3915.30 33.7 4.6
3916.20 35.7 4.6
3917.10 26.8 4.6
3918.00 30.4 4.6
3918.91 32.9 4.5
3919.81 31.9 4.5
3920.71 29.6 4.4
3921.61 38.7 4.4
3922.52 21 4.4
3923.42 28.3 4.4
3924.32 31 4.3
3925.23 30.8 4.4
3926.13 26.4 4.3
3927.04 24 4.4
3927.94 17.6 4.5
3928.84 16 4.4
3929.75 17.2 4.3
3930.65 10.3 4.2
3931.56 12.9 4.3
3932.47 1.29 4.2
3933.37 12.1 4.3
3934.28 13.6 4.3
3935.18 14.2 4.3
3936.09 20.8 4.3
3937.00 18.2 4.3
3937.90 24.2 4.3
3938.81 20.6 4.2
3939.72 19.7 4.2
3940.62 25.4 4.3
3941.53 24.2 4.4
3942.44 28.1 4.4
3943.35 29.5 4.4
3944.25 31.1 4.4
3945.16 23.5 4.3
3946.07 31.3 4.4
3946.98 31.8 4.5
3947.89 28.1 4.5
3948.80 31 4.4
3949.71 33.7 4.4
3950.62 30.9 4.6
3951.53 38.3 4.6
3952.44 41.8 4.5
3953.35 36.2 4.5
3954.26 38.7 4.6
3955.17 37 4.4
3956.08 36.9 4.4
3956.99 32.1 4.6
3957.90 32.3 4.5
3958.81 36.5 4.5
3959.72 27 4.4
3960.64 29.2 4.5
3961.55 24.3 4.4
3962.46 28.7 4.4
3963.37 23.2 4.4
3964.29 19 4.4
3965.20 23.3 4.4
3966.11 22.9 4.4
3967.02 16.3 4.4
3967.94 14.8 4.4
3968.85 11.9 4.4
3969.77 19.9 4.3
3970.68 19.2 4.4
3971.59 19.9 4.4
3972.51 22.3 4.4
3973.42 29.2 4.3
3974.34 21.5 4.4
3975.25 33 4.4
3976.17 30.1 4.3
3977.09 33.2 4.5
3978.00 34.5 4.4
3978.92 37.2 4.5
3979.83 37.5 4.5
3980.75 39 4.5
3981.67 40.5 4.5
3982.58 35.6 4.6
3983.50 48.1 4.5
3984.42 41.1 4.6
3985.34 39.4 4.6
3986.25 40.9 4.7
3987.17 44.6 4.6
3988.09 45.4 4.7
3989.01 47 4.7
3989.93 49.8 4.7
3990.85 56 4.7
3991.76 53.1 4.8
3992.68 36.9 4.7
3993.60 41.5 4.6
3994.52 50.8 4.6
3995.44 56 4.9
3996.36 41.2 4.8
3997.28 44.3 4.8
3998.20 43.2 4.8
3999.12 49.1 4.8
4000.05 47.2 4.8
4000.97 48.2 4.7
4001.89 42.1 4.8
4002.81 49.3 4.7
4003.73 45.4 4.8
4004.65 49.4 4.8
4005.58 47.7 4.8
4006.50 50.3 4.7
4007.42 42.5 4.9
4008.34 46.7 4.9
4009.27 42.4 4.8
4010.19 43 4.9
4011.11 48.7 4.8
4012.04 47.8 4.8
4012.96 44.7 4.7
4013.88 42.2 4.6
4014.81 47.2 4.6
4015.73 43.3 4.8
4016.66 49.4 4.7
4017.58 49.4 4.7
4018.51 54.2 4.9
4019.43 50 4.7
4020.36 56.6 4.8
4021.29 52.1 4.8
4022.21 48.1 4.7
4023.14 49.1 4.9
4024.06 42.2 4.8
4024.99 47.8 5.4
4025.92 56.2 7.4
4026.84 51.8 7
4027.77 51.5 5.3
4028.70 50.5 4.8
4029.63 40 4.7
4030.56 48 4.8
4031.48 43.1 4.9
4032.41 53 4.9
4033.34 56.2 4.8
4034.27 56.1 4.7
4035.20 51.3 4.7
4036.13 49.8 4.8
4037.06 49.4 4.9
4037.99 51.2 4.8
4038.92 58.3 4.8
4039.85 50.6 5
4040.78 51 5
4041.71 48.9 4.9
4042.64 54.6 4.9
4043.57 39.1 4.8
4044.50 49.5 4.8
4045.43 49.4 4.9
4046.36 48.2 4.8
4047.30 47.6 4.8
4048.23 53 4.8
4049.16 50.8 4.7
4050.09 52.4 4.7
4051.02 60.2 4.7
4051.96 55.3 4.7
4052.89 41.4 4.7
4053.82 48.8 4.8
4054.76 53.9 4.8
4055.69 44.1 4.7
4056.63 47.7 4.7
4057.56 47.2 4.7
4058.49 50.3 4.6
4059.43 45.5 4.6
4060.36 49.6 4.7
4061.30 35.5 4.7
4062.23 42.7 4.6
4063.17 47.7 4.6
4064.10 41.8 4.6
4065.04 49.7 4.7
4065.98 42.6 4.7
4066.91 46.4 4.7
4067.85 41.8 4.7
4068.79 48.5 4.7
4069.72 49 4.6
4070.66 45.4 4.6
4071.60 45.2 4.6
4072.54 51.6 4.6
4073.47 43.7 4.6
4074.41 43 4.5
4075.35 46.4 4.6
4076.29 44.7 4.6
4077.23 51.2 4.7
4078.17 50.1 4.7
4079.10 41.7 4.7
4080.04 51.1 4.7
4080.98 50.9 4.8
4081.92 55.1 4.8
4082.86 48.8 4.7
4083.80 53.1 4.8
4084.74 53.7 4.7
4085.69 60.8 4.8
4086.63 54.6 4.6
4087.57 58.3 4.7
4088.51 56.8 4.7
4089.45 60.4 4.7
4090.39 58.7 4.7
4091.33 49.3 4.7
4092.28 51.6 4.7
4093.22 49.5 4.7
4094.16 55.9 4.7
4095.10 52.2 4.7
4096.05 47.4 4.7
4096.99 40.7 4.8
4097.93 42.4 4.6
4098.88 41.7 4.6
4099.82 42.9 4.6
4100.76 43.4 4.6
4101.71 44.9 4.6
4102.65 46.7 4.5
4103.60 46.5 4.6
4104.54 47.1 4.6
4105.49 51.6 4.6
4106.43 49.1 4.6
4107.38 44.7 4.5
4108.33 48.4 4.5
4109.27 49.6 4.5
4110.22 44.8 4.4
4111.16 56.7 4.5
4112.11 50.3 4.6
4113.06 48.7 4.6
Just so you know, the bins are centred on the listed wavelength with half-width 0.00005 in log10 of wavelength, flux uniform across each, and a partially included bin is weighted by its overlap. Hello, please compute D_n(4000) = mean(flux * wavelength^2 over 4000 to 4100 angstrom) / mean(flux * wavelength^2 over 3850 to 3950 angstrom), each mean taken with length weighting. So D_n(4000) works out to 1.96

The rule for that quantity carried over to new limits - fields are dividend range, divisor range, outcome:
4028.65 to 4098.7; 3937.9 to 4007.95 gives 1.47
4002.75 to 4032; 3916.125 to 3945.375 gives 2.16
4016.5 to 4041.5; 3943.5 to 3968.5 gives 1.78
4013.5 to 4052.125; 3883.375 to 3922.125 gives 1.65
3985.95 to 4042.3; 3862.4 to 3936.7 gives 1.85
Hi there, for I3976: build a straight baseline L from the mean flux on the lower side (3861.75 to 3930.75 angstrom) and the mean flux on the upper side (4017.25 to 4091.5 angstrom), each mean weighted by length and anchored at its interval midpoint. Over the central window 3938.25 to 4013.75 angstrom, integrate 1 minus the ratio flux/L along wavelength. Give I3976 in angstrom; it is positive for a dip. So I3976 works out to 7.5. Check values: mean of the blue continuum 29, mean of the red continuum 49.7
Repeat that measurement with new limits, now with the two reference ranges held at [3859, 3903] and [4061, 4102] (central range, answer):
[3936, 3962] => 3.5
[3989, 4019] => -5.0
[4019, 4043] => -4.1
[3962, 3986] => 5.6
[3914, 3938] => 6.4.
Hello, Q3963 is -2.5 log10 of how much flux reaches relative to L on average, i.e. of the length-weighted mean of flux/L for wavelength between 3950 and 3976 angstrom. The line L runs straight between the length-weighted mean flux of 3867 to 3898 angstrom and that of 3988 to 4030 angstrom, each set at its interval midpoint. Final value 0.41 mag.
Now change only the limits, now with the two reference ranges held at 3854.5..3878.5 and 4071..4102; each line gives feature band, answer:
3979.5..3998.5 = -0.159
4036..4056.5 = -0.120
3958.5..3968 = 0.405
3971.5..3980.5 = 0.208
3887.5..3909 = -0.155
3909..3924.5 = -0.128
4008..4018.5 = -0.125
